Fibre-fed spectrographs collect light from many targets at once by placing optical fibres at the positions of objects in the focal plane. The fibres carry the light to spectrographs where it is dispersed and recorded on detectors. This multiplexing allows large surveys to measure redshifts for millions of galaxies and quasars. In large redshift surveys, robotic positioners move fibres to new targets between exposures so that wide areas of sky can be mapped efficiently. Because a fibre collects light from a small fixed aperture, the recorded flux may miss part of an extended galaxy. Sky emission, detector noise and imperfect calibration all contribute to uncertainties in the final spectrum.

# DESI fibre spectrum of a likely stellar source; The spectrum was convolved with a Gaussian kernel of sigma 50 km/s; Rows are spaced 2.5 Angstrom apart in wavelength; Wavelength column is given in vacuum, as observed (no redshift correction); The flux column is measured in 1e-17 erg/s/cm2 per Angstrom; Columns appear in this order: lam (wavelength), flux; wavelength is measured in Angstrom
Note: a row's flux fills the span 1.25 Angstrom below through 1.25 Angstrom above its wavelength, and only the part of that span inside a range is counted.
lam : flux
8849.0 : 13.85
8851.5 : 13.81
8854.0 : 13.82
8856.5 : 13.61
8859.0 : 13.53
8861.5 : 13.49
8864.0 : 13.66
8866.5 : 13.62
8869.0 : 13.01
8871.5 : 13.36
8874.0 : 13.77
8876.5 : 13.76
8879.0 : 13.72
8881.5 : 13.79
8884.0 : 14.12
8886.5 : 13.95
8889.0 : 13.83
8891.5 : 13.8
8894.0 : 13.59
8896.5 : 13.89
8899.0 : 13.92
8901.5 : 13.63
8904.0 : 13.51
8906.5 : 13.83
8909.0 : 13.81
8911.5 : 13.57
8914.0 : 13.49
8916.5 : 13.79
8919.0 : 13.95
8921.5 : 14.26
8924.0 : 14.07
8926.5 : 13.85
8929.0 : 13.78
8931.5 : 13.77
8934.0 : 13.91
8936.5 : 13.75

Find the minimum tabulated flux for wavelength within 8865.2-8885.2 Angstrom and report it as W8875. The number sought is 13.01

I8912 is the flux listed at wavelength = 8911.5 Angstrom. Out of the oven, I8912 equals 13.57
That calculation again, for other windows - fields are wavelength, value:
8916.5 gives 13.79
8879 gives 13.72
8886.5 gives 13.95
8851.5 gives 13.81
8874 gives 13.77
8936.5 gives 13.75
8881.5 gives 13.79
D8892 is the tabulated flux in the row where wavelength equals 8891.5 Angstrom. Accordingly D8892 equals 13.8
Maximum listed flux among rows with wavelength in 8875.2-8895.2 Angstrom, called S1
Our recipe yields 14.12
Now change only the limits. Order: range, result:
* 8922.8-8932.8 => 14.07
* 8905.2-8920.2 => 13.95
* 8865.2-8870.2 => 13.62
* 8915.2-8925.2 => 14.26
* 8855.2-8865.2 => 13.66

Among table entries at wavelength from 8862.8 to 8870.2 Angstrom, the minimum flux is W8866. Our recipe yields 13.01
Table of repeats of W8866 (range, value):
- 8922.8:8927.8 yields 13.85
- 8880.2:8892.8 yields 13.79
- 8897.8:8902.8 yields 13.63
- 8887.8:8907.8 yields 13.51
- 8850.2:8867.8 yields 13.49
